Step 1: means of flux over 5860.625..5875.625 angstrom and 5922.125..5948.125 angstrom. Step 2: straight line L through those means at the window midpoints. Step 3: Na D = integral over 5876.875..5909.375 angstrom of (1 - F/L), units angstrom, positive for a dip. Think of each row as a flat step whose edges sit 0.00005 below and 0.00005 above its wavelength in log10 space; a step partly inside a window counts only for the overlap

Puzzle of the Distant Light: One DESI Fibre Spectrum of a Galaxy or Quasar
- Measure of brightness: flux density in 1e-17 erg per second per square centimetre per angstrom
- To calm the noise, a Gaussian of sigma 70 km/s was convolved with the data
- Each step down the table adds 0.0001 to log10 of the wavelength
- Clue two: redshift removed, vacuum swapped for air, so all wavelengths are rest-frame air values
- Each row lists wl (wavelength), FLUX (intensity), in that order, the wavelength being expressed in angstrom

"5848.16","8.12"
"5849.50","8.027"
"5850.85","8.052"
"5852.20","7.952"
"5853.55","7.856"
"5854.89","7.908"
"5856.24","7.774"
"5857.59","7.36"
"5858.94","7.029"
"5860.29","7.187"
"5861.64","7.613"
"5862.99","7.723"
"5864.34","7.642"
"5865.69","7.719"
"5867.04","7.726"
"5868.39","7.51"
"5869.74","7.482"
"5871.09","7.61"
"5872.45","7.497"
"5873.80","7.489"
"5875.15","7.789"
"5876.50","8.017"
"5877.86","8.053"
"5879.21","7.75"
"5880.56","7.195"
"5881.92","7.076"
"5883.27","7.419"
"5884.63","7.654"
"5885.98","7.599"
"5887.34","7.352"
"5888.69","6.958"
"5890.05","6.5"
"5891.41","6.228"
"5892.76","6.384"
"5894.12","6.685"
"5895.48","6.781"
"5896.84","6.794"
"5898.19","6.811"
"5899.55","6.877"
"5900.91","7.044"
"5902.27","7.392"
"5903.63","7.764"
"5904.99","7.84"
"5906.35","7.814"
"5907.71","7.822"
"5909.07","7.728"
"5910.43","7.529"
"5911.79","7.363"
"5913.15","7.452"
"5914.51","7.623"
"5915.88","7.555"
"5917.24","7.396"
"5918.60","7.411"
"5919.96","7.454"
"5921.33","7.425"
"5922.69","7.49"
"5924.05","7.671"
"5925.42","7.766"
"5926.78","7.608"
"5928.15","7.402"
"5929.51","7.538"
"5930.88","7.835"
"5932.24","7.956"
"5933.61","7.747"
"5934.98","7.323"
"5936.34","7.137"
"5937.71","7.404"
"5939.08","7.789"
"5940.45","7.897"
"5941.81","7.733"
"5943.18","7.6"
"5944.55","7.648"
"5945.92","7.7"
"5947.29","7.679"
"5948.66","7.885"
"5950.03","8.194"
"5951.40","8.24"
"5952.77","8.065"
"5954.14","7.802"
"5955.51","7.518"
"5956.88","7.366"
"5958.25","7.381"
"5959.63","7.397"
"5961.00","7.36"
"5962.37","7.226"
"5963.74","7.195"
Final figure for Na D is 1.64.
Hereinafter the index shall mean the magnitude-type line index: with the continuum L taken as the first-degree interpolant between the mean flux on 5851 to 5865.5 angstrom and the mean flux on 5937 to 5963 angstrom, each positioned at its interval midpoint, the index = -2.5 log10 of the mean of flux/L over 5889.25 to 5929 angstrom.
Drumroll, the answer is 0.052 mag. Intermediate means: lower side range 7.62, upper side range 7.68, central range 7.3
